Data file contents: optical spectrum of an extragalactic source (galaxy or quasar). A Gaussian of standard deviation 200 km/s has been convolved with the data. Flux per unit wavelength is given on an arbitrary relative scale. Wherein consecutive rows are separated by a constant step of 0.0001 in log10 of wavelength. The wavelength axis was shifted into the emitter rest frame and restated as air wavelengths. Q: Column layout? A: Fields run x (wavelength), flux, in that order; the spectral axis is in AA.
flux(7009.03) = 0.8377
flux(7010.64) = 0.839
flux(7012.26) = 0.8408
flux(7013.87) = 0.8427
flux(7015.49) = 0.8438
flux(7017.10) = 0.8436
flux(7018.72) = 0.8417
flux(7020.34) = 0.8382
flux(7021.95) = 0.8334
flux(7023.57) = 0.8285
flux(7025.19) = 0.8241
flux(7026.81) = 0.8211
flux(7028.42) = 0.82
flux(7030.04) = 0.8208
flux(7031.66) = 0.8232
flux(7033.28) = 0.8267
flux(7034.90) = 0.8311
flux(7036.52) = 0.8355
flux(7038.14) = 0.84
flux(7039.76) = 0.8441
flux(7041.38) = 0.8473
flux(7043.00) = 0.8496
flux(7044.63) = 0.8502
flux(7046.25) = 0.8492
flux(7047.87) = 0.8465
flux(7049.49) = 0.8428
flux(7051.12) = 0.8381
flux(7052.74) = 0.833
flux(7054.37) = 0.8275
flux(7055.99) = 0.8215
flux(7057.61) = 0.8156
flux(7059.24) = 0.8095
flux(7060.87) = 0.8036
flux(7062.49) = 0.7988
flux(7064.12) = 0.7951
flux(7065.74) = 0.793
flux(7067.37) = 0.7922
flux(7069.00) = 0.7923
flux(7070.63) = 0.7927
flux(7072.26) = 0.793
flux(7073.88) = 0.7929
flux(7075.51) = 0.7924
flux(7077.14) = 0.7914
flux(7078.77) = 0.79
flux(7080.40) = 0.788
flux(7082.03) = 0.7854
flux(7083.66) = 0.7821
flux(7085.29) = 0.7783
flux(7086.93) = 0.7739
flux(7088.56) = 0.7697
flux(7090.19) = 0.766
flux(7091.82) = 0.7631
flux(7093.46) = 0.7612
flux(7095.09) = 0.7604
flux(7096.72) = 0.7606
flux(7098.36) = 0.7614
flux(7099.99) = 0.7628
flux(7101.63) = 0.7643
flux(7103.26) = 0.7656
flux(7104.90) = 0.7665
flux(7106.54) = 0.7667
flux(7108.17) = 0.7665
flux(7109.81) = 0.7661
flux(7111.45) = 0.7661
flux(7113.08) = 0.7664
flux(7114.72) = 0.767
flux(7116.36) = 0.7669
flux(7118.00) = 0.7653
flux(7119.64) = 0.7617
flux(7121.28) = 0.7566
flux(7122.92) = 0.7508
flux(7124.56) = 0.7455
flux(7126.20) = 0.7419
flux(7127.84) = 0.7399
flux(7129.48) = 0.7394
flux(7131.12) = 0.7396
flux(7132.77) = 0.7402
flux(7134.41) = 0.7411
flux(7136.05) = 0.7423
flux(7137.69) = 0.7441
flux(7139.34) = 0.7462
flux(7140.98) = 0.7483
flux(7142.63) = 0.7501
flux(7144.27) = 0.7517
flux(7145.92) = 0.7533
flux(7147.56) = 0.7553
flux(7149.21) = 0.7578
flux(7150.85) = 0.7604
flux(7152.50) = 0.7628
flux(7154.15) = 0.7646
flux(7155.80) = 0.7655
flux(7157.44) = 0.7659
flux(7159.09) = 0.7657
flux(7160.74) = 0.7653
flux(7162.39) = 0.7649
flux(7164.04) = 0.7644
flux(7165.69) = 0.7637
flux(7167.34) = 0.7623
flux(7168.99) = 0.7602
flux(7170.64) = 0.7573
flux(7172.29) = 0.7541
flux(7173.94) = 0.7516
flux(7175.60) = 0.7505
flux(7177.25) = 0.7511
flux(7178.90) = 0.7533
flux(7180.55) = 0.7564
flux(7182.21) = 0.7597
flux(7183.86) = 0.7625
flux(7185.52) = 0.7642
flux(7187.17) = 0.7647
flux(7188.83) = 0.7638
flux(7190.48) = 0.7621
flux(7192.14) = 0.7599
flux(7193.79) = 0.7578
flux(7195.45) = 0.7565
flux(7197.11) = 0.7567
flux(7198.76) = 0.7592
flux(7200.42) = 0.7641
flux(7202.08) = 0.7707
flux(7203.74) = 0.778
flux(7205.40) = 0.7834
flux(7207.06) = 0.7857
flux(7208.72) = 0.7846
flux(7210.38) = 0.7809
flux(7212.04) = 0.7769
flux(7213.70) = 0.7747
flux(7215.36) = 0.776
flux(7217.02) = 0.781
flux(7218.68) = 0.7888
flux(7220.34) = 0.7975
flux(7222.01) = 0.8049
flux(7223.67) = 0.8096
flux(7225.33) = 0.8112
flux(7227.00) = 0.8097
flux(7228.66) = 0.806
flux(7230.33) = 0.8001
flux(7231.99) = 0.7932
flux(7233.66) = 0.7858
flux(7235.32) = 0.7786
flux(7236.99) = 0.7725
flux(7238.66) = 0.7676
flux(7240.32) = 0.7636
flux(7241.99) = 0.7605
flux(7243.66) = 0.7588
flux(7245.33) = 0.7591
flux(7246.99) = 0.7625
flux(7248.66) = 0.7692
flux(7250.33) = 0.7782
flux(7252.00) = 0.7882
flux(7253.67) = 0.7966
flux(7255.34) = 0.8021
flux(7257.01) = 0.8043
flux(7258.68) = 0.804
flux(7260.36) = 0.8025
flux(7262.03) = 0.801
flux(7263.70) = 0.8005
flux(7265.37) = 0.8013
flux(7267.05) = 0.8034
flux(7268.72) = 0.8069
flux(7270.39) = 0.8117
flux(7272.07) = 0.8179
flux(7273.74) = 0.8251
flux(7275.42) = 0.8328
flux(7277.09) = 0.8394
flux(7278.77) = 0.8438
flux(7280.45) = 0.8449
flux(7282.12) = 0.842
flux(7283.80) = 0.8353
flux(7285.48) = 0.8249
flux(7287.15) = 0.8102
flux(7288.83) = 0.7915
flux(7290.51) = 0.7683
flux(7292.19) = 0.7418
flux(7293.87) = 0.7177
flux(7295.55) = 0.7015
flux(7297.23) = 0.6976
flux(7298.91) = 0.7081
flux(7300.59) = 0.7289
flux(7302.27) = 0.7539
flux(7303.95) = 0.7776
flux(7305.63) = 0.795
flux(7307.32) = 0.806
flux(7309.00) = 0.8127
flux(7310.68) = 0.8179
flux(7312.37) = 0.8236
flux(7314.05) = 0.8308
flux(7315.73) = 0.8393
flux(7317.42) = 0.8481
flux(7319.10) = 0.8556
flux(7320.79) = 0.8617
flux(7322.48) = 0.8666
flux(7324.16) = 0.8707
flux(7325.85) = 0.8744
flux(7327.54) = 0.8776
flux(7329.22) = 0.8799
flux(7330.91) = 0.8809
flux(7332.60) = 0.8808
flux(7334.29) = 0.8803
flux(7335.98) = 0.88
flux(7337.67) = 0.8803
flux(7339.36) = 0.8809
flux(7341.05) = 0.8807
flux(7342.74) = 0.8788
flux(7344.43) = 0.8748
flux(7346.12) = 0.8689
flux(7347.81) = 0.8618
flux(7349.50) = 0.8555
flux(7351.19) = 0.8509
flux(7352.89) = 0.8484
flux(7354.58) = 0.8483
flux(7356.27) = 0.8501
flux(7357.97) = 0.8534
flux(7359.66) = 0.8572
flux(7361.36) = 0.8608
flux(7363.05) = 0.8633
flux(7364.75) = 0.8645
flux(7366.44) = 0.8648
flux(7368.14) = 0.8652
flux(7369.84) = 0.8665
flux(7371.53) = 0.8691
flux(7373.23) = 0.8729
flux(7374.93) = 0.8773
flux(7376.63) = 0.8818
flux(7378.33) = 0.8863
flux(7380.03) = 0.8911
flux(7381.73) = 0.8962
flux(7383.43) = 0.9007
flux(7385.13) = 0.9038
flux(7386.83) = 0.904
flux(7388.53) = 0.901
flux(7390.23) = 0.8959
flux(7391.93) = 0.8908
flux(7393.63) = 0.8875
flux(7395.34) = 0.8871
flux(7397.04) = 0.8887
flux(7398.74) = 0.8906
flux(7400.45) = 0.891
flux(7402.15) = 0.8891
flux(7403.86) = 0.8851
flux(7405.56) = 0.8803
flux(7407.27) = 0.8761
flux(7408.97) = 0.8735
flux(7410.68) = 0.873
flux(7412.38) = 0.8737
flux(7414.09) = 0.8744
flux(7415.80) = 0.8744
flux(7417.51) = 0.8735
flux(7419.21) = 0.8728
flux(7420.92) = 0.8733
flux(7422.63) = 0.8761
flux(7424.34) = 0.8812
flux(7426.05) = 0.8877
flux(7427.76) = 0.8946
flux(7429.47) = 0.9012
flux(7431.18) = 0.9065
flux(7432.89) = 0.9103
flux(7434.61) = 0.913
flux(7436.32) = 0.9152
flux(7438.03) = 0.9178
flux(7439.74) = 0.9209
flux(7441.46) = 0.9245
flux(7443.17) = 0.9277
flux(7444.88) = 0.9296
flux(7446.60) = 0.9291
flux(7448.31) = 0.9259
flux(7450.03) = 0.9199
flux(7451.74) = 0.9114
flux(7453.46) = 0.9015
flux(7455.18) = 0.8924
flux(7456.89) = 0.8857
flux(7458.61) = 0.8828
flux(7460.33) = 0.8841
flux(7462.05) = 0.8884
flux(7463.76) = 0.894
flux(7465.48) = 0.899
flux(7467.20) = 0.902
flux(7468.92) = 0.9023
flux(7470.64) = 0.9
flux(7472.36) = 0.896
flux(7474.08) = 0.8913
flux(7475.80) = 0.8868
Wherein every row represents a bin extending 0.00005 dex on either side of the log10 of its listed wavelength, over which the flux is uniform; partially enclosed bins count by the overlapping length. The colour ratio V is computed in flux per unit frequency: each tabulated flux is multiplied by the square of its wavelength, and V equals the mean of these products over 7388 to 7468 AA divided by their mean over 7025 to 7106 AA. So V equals 1.2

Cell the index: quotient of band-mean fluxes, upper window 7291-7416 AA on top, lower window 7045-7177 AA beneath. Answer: 1.10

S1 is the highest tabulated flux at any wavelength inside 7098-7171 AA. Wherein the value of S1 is 0.767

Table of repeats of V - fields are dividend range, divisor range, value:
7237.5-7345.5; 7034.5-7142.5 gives 1.10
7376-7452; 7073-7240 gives 1.25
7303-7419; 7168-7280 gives 1.15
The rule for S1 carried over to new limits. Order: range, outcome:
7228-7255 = 0.806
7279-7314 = 0.8449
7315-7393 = 0.904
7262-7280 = 0.8438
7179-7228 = 0.8112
